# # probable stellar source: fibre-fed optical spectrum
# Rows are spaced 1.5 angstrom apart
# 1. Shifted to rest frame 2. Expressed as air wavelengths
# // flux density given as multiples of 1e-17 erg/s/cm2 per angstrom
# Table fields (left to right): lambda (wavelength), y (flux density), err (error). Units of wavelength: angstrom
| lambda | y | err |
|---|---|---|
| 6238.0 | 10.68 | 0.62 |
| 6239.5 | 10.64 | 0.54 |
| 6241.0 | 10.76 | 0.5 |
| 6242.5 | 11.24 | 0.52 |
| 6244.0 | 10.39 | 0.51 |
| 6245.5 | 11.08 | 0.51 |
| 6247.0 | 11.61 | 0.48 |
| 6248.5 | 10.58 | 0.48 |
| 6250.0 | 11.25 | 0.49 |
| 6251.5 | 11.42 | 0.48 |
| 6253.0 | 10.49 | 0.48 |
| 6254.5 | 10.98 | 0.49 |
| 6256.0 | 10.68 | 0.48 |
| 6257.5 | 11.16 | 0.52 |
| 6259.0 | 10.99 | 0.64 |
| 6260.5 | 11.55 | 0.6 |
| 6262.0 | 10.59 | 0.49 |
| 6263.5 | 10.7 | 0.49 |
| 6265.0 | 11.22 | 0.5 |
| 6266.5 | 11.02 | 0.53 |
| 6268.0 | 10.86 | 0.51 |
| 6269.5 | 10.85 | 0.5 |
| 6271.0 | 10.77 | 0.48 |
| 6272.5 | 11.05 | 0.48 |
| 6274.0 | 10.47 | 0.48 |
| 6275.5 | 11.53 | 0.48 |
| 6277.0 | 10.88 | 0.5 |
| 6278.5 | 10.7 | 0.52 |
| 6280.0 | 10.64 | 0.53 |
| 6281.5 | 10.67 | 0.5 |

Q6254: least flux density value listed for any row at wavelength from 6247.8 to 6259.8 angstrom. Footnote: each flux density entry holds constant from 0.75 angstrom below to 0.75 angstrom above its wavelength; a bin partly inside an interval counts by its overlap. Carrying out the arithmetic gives 10.49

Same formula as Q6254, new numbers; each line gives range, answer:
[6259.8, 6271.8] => 10.59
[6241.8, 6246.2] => 10.39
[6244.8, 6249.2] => 10.58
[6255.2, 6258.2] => 10.68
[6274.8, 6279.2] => 10.7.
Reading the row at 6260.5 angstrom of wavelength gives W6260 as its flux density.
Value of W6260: 11.55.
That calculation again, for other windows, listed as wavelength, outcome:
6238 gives 10.68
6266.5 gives 11.02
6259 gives 10.99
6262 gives 10.59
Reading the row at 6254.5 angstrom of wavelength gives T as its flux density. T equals 10.98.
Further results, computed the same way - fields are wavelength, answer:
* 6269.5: 10.85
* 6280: 10.64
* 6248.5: 10.58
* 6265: 11.22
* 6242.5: 11.24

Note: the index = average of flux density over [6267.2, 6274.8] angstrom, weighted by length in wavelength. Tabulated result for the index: 10.8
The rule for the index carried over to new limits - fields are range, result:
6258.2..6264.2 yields 11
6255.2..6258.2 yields 10.9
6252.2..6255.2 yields 10.7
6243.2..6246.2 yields 10.7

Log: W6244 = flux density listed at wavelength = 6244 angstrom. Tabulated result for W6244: 10.39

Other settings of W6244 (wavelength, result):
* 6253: 10.49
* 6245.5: 11.08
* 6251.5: 11.42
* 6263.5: 10.7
